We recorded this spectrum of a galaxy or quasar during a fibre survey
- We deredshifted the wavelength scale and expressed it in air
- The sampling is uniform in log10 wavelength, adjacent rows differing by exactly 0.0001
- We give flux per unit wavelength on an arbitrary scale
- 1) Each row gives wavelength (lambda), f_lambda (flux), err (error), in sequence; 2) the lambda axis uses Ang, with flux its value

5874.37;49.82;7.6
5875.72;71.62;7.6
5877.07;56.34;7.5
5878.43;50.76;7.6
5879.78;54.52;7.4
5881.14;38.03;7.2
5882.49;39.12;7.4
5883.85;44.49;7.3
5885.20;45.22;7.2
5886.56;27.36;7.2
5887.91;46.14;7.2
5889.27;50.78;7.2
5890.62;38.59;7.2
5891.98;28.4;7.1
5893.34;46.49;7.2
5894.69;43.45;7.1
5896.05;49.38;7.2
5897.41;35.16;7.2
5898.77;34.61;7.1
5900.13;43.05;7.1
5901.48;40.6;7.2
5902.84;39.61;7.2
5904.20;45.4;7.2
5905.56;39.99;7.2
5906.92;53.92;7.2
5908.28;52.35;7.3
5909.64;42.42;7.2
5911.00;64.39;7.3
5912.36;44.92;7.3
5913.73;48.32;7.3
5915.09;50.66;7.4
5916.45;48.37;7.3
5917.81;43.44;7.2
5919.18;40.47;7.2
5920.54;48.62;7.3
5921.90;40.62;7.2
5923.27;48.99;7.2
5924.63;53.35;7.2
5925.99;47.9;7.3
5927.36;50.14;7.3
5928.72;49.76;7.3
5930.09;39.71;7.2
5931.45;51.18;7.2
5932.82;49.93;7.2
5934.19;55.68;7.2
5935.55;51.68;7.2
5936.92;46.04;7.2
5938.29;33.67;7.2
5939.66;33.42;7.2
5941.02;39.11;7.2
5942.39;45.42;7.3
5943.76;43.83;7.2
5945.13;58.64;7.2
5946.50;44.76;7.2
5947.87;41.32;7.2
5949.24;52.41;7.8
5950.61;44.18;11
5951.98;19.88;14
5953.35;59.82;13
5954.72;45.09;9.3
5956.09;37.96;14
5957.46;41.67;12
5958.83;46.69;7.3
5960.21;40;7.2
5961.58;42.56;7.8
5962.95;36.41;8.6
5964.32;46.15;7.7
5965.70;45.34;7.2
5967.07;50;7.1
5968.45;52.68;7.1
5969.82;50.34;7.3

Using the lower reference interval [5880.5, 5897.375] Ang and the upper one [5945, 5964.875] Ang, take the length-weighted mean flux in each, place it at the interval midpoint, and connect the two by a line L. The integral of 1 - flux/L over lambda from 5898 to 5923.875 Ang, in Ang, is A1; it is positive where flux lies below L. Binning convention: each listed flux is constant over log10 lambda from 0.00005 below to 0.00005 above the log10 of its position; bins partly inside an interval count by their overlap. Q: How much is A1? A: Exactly -2.4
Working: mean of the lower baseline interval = 41.2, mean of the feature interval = 45.8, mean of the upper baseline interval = 43.4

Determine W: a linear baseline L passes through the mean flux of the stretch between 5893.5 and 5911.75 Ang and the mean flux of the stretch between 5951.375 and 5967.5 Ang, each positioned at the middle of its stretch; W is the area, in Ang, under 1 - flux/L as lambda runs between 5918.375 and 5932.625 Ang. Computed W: -1.0 Ang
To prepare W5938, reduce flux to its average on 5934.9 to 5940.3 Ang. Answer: 41.1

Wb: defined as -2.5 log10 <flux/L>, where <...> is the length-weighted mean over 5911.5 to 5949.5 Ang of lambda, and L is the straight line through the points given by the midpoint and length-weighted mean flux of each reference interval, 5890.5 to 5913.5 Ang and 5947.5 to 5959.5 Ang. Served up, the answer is -0.07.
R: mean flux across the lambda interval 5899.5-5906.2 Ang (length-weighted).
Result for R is 41.8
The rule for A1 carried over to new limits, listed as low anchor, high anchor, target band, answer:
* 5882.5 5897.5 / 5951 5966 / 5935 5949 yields -0.7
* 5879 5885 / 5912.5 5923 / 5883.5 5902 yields 1.6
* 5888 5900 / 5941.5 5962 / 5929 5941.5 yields -0.4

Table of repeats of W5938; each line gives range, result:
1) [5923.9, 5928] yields 50.5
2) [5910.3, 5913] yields 54.8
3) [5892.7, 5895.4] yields 45.1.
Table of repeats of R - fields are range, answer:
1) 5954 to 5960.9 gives 42.4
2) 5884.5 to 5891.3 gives 41.7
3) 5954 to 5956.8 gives 41.8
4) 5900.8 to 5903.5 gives 40.2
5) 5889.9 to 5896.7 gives 41.3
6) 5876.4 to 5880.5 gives 53.6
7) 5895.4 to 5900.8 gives 40.5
